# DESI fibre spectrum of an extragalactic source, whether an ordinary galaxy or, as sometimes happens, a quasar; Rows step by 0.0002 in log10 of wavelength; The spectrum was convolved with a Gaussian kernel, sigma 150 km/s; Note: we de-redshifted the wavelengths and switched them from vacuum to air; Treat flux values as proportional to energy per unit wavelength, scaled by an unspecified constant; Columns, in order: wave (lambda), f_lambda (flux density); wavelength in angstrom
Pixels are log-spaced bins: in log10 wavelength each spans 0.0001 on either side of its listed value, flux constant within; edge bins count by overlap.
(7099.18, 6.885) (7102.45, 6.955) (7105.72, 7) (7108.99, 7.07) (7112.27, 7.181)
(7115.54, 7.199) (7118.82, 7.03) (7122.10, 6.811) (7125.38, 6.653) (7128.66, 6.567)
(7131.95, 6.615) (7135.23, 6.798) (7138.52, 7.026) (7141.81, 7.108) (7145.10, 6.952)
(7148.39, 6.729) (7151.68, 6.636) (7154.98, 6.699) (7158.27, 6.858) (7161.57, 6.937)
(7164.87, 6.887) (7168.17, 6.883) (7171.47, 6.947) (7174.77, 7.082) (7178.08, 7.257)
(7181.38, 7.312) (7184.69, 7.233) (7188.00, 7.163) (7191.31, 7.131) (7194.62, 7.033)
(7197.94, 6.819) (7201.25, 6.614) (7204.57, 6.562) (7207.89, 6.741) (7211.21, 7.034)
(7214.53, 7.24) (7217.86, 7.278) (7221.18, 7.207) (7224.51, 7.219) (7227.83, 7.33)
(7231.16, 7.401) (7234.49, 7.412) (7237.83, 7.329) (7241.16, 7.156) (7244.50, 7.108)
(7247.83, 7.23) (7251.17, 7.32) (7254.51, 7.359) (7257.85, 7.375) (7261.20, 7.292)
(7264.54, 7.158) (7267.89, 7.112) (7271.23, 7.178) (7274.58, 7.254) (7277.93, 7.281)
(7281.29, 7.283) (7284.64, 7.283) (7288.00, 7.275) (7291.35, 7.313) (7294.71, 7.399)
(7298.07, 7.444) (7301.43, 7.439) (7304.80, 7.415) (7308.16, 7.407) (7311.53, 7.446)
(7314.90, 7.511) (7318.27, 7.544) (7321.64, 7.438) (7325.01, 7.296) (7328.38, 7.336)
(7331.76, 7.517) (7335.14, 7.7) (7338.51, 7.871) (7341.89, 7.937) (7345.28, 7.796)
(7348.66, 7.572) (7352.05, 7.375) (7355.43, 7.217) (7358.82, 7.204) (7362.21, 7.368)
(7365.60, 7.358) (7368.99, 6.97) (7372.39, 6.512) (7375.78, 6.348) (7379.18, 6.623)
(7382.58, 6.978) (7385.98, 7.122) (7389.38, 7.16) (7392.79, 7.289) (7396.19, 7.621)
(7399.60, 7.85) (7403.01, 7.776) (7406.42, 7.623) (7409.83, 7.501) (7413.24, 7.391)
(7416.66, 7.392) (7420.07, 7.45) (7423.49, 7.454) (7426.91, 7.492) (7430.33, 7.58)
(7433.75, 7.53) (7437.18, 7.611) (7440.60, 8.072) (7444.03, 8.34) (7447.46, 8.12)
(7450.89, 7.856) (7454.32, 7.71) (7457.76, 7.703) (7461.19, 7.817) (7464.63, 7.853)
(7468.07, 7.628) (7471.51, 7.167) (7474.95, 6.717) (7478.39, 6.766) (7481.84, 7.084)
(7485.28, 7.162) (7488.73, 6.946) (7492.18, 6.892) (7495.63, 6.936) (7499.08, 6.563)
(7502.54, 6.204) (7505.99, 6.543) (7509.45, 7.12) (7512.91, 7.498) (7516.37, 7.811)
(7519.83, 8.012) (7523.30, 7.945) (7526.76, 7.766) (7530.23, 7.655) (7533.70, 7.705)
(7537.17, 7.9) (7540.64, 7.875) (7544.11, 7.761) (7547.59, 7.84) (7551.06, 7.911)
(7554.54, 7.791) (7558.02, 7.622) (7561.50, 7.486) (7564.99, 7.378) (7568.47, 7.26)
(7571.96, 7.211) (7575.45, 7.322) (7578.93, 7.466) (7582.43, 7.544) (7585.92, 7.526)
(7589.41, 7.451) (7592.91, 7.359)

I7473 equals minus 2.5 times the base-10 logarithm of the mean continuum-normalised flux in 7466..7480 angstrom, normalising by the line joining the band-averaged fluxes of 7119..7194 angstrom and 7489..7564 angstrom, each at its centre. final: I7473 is 0.04 mag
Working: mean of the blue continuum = 6.93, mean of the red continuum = 7.46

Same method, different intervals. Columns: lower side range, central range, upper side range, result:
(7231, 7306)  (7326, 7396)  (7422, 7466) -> 0.04 mag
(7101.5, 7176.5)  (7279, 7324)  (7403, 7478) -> -0.02 mag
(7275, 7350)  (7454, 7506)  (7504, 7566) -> 0.07 mag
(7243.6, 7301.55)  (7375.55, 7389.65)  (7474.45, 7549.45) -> 0.07 mag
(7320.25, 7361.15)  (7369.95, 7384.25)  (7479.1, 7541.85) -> 0.13 mag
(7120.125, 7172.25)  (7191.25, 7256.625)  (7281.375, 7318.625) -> 0.00 mag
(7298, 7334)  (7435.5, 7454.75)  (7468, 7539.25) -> -0.10 mag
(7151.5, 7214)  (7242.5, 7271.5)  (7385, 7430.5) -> -0.02 mag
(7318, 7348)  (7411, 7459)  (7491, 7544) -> -0.03 mag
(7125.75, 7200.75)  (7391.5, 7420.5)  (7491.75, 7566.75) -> -0.04 mag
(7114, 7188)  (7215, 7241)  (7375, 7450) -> -0.03 mag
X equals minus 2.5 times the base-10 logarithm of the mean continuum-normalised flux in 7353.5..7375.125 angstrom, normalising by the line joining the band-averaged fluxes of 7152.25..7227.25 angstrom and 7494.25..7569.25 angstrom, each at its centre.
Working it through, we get 0.03 mag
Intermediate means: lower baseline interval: 7.01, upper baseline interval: 7.49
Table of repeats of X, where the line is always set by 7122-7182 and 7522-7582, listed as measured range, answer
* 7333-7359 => -0.05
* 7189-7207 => 0.02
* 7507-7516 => 0.03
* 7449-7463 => -0.05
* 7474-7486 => 0.09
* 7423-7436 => -0.02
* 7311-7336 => -0.04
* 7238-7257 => -0.03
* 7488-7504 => 0.13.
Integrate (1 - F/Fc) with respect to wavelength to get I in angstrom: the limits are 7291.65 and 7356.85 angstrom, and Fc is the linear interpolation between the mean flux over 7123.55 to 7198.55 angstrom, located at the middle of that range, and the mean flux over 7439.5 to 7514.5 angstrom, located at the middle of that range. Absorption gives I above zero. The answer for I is -3.55 angstrom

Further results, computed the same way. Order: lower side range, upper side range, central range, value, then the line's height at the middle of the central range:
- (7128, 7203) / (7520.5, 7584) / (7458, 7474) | -0.2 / 7.48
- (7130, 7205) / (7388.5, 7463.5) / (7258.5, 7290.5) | 0.0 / 7.23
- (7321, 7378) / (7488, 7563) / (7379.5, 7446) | -1.3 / 7.38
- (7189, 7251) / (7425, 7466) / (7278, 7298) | 0.0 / 7.32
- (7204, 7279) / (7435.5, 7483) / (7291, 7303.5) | -0.2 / 7.31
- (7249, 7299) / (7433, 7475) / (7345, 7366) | 0.3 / 7.49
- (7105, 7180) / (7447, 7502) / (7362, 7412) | -0.2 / 7.17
